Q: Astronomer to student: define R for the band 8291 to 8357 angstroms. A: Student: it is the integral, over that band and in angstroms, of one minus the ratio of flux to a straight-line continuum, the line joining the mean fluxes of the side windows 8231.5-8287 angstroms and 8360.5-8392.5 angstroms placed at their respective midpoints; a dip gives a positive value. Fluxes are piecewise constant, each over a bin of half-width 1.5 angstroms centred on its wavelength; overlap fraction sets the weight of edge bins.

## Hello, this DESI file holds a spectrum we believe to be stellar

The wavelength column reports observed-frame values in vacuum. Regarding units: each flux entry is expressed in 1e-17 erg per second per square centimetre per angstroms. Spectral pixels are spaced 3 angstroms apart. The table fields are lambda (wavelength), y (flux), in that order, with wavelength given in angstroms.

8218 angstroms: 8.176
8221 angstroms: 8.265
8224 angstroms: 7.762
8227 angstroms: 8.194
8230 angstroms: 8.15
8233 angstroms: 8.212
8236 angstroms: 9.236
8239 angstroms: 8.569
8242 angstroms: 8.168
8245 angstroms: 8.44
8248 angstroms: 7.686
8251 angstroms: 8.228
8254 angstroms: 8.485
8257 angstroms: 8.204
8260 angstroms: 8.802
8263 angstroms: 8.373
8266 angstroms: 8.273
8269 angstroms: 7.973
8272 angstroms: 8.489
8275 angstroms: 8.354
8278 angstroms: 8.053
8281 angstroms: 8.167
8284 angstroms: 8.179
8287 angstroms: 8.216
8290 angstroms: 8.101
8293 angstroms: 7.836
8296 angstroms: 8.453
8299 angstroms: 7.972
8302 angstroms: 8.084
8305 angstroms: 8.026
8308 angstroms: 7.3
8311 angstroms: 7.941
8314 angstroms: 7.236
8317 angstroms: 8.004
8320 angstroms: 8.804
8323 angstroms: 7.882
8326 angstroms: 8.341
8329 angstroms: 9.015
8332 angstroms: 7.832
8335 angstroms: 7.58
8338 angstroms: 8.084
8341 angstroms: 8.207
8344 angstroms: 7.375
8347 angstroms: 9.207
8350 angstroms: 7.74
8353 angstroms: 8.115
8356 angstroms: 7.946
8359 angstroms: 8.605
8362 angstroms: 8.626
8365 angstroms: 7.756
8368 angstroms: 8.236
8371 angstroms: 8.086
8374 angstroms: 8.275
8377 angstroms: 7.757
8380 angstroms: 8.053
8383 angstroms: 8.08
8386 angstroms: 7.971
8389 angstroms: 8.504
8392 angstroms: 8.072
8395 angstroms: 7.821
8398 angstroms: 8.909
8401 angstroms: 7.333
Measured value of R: 1.4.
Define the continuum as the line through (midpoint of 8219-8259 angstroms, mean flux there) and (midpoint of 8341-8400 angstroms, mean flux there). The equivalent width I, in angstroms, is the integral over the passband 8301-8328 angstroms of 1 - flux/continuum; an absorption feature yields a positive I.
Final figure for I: 0.8 angstroms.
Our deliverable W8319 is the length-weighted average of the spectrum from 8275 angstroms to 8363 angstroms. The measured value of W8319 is 8.1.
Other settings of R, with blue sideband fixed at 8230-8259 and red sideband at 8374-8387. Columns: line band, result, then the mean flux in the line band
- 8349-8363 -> -0.2 angstroms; 8.21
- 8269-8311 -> 0.8 angstroms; 8.08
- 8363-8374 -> -0.1 angstroms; 8.09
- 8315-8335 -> -0.2 angstroms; 8.23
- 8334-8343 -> 0.2 angstroms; 7.95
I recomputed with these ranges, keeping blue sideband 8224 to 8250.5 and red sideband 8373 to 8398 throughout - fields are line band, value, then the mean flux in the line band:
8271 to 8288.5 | 0.02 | 8.24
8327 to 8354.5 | 0.12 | 8.13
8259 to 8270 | -0.12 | 8.35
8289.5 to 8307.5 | 0.41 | 8.03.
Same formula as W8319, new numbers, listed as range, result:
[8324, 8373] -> 8.17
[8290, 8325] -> 7.97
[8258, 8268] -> 8.44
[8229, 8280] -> 8.34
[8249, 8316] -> 8.12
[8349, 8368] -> 8.15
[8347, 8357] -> 8.12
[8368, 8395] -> 8.09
